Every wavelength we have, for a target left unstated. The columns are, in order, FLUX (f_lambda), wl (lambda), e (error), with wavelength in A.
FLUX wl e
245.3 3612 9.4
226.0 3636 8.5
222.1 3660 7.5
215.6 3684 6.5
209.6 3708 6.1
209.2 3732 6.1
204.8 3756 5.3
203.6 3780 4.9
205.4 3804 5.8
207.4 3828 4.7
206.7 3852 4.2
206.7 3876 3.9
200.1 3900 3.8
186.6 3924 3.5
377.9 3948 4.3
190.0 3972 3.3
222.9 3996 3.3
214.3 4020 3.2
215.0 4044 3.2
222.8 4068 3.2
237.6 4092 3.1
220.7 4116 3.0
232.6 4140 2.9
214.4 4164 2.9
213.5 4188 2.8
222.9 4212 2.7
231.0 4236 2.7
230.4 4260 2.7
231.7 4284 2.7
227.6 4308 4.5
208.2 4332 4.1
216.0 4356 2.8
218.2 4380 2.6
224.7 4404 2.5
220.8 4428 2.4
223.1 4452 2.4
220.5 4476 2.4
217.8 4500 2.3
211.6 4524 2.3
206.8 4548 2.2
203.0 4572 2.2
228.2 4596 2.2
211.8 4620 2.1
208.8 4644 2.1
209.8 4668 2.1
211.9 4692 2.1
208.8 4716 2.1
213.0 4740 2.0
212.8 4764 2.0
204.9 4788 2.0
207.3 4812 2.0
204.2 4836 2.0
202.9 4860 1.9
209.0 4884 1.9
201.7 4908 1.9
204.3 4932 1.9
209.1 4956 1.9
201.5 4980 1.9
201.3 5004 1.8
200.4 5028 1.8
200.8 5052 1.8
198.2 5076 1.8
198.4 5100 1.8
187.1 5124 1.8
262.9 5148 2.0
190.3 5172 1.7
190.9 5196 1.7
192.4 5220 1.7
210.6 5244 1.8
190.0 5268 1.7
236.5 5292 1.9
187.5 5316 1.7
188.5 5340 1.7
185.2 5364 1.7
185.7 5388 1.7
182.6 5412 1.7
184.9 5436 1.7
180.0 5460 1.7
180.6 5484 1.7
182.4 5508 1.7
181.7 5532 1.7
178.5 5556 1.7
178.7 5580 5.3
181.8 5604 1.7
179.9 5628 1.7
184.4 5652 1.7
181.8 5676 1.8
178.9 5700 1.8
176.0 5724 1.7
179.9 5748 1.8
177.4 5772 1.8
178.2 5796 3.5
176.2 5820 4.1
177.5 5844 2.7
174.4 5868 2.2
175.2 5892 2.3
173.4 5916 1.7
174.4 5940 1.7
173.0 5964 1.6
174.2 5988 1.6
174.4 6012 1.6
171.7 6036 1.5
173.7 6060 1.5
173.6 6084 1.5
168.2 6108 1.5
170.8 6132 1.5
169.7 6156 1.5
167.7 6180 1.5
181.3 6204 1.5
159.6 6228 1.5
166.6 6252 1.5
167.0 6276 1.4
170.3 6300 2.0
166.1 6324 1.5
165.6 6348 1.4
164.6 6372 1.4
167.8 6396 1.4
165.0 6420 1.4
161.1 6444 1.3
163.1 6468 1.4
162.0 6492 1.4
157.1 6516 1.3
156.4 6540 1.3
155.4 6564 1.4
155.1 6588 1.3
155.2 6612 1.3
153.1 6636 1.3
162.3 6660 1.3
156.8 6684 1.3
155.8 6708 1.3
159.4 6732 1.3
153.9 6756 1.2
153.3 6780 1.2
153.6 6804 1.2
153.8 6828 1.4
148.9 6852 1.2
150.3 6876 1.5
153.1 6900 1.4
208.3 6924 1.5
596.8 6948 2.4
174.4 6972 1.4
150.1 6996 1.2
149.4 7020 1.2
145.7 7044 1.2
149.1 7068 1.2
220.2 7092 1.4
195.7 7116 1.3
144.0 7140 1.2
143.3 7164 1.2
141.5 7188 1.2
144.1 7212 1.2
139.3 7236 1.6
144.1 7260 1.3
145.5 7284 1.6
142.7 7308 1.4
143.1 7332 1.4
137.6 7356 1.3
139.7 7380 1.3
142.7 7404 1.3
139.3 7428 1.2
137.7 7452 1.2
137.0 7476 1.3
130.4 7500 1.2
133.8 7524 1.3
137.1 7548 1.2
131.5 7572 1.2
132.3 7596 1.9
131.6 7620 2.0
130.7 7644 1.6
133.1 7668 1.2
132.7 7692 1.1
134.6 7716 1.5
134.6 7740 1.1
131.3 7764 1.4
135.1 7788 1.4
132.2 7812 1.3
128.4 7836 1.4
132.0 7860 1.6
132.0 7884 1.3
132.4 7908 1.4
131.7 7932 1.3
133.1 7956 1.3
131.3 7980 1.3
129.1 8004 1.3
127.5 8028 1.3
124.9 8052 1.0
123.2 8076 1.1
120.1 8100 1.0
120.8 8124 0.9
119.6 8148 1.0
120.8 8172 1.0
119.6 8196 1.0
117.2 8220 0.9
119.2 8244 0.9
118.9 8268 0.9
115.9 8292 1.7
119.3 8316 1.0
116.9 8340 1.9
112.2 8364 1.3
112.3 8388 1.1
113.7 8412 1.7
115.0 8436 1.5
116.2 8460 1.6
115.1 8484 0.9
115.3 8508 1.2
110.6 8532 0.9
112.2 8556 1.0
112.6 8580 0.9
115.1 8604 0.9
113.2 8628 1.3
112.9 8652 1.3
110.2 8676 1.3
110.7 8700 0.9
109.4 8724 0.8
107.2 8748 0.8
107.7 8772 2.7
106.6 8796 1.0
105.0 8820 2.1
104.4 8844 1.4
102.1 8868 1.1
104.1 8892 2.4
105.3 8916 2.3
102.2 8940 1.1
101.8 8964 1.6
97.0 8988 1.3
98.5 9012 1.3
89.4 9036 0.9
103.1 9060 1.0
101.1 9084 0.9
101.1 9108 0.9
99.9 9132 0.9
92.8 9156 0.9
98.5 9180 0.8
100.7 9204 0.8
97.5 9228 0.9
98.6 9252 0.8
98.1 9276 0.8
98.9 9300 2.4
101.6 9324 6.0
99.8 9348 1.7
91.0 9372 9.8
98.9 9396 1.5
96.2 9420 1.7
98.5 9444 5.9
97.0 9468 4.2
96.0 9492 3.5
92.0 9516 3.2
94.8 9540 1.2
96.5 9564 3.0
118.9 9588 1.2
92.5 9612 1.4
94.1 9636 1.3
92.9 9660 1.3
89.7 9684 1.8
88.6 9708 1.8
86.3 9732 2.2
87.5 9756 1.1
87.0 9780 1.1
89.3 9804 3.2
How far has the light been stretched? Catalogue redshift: 0.06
